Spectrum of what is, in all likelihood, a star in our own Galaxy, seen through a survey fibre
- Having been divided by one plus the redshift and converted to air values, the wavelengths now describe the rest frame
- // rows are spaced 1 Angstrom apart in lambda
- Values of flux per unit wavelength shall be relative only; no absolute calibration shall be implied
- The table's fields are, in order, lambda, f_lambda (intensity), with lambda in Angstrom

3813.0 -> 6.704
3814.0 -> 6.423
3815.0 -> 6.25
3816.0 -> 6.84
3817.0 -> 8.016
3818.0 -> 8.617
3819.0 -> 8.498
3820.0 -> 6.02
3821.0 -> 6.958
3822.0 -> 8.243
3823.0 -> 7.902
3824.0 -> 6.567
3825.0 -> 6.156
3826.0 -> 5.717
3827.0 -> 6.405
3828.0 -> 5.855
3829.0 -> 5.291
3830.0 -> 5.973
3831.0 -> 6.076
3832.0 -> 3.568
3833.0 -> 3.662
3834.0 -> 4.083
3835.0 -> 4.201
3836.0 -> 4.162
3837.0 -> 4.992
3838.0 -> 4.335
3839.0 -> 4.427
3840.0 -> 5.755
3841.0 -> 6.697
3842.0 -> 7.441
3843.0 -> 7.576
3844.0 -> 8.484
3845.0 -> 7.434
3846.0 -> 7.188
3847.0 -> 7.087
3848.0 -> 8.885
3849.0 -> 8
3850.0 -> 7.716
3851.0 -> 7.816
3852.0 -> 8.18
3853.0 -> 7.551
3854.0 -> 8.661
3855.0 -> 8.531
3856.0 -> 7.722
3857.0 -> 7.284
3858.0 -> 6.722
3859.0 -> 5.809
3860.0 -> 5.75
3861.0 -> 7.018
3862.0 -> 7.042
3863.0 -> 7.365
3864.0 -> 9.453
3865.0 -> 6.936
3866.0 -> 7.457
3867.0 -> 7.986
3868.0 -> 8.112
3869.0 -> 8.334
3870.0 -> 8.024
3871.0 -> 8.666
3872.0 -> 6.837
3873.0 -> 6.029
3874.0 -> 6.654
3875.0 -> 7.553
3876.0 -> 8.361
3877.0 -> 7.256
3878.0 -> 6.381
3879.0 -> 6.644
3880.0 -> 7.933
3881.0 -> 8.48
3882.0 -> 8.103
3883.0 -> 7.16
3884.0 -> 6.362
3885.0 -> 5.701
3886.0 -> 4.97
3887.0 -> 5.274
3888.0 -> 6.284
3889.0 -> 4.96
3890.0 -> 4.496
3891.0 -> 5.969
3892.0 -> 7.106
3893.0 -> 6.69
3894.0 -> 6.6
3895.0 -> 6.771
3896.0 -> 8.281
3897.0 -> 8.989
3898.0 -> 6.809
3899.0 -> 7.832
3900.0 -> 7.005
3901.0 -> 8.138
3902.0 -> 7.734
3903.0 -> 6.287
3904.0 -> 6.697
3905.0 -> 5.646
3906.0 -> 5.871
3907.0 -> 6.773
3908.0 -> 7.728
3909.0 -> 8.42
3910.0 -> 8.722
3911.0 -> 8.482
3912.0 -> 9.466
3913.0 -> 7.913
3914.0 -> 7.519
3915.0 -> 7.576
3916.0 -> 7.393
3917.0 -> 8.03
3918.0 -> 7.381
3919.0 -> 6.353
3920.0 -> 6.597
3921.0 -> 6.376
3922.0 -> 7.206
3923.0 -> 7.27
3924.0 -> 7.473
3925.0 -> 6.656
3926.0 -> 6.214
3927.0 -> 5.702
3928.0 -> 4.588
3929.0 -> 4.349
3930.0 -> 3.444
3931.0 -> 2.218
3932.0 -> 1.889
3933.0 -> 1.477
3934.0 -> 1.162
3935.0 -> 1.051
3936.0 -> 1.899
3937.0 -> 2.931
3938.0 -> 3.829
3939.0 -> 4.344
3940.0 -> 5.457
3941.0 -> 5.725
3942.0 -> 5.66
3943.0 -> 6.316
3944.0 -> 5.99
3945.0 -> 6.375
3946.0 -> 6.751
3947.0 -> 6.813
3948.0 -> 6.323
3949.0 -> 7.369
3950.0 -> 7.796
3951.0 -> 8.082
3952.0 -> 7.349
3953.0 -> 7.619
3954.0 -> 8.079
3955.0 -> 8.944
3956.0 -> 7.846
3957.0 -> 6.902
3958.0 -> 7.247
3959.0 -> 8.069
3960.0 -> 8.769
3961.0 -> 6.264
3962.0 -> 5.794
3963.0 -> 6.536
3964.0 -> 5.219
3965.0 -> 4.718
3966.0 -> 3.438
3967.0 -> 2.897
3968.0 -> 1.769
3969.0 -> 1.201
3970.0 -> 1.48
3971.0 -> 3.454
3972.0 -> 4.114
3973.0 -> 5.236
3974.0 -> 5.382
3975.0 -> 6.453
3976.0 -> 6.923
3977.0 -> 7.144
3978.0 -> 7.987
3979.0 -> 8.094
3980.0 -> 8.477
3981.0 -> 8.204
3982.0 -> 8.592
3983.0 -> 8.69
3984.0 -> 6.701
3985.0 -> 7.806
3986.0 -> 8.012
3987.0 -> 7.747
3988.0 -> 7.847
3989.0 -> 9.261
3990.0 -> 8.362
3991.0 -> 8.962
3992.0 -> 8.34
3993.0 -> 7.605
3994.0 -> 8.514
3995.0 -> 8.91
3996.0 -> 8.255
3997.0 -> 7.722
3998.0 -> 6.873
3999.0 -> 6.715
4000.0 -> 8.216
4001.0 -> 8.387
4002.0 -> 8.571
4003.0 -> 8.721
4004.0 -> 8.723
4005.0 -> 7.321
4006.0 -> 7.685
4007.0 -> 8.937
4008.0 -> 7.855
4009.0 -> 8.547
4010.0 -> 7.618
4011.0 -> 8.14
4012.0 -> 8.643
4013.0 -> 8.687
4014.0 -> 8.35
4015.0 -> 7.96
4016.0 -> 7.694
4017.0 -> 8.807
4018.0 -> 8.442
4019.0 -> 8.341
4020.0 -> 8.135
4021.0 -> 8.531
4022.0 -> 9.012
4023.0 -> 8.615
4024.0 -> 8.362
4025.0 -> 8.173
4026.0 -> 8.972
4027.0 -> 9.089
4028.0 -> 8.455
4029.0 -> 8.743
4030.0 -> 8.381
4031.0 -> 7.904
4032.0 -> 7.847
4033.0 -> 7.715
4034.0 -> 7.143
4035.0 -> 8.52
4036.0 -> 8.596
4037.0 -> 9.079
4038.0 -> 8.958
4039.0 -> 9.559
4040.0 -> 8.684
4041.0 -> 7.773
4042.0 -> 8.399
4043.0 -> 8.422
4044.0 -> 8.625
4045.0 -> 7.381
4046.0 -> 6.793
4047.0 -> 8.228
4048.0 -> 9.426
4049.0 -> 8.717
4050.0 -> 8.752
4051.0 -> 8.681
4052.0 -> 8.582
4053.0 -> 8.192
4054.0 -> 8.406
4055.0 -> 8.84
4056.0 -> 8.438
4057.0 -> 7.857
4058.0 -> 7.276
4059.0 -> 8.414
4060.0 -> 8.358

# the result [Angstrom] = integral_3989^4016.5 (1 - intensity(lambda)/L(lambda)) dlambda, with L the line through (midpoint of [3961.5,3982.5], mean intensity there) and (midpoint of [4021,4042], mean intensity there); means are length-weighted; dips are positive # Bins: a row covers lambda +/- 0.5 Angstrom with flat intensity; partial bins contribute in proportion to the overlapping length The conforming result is -4.8 Angstrom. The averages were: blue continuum 5.39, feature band 8.18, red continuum 8.48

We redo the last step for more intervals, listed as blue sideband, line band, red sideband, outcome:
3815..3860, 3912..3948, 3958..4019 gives 7.9 Angstrom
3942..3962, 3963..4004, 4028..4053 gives 4.7 Angstrom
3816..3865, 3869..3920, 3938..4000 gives -3.1 Angstrom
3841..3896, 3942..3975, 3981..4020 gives 8.0 Angstrom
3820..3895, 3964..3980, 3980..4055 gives 6.2 Angstrom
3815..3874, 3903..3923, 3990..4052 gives 0.2 Angstrom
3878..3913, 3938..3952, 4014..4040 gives 2.3 Angstrom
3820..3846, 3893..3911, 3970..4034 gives -1.6 Angstrom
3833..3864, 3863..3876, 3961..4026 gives -1.6 Angstrom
